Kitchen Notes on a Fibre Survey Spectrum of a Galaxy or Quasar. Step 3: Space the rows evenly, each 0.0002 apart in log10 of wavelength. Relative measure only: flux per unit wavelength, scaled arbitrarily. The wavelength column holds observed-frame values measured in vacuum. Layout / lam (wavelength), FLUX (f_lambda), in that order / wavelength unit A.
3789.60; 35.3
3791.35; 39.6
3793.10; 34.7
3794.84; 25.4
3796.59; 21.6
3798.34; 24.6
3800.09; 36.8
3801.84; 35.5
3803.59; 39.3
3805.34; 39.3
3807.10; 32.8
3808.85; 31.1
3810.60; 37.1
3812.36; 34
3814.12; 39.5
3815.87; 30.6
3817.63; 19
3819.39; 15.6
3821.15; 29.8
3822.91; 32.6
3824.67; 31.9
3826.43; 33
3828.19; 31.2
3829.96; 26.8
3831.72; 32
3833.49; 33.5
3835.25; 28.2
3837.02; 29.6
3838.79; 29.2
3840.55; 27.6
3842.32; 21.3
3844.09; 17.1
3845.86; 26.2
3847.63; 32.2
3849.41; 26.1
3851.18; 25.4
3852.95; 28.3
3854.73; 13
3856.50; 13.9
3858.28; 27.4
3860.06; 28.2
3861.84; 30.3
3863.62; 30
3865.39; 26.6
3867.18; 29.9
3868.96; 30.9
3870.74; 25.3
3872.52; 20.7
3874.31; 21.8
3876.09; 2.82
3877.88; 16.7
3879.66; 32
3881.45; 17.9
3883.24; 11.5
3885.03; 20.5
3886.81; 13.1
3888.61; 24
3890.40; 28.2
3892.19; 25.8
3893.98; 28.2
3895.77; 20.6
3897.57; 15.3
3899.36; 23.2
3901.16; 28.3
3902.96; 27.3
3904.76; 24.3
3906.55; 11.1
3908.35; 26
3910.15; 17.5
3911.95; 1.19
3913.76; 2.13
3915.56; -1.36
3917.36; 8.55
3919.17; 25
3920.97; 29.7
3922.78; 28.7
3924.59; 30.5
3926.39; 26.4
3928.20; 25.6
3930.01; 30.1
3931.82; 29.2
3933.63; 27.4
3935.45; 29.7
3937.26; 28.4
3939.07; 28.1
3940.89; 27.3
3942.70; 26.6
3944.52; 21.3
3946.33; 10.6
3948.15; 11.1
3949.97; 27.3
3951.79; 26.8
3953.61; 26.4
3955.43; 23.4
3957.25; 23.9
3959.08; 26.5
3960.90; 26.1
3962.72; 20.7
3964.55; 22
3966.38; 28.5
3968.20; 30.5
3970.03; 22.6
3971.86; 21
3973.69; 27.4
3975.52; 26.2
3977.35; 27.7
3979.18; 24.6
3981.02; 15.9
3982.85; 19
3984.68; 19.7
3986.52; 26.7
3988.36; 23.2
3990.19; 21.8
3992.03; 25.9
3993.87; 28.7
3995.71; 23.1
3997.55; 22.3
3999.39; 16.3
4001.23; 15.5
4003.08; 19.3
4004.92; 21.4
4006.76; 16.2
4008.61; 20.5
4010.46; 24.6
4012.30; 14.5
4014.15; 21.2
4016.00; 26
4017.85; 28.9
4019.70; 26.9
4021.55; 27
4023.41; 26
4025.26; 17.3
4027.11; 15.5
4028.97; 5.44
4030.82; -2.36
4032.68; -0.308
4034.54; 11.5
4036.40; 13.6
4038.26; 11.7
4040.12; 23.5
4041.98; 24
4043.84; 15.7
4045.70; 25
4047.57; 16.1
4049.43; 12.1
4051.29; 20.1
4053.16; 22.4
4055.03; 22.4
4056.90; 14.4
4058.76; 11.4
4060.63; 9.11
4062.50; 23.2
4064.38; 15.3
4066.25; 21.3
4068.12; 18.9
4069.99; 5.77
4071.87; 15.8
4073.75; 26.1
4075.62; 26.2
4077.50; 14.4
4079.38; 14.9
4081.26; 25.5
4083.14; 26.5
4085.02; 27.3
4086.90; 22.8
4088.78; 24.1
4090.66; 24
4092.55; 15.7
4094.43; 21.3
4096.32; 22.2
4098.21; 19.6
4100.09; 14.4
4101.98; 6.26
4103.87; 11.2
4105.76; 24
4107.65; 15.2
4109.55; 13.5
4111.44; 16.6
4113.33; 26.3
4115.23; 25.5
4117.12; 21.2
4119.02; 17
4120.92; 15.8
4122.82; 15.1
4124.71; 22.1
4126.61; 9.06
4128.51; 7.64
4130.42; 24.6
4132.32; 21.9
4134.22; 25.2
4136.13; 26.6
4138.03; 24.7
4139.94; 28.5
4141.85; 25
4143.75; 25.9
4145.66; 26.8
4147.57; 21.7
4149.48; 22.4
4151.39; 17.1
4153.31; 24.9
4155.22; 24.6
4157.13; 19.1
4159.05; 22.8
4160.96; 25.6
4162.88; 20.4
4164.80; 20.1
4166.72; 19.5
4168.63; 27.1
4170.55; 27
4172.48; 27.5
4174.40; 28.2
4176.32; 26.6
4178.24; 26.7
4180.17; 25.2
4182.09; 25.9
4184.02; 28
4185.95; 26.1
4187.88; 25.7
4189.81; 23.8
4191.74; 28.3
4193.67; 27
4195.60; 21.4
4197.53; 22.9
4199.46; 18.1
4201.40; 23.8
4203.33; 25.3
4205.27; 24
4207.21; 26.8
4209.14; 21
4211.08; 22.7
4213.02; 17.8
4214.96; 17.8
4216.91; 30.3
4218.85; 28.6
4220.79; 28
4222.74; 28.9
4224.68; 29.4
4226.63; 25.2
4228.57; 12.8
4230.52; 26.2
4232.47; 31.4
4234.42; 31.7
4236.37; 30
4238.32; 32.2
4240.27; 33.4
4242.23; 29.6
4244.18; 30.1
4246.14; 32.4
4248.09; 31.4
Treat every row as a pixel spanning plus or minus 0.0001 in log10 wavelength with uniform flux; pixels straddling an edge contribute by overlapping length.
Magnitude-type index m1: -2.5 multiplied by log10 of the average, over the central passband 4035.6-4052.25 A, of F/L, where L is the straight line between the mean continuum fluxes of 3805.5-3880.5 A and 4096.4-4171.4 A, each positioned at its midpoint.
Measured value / 0.245 mag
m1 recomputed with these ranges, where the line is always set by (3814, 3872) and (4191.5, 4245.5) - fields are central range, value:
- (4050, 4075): 0.45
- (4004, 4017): 0.27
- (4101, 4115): 0.50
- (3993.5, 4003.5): 0.28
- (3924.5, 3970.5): 0.07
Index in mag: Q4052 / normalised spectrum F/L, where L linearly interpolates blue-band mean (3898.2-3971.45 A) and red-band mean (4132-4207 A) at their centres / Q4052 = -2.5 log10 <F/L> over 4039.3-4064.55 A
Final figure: 0.28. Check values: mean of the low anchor 22.7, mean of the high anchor 24.4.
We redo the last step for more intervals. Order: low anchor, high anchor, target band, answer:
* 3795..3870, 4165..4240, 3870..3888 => 0.48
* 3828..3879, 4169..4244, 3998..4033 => 0.36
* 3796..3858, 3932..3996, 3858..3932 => 0.21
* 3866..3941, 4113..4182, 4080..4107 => 0.12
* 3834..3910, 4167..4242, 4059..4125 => 0.31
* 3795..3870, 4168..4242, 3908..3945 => 0.25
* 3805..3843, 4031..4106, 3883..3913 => 0.28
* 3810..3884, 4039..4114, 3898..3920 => 0.45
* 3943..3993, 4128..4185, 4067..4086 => 0.18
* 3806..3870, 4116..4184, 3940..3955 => 0.18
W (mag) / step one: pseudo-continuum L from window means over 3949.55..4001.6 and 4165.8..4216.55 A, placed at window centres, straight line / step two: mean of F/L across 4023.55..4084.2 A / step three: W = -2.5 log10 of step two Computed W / 0.41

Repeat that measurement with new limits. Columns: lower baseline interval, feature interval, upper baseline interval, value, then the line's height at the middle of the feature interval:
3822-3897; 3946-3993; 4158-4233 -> 0.06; 24.9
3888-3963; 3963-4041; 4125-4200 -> 0.13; 22.9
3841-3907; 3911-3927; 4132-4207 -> 0.36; 23.2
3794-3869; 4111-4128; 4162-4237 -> 0.36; 25.8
